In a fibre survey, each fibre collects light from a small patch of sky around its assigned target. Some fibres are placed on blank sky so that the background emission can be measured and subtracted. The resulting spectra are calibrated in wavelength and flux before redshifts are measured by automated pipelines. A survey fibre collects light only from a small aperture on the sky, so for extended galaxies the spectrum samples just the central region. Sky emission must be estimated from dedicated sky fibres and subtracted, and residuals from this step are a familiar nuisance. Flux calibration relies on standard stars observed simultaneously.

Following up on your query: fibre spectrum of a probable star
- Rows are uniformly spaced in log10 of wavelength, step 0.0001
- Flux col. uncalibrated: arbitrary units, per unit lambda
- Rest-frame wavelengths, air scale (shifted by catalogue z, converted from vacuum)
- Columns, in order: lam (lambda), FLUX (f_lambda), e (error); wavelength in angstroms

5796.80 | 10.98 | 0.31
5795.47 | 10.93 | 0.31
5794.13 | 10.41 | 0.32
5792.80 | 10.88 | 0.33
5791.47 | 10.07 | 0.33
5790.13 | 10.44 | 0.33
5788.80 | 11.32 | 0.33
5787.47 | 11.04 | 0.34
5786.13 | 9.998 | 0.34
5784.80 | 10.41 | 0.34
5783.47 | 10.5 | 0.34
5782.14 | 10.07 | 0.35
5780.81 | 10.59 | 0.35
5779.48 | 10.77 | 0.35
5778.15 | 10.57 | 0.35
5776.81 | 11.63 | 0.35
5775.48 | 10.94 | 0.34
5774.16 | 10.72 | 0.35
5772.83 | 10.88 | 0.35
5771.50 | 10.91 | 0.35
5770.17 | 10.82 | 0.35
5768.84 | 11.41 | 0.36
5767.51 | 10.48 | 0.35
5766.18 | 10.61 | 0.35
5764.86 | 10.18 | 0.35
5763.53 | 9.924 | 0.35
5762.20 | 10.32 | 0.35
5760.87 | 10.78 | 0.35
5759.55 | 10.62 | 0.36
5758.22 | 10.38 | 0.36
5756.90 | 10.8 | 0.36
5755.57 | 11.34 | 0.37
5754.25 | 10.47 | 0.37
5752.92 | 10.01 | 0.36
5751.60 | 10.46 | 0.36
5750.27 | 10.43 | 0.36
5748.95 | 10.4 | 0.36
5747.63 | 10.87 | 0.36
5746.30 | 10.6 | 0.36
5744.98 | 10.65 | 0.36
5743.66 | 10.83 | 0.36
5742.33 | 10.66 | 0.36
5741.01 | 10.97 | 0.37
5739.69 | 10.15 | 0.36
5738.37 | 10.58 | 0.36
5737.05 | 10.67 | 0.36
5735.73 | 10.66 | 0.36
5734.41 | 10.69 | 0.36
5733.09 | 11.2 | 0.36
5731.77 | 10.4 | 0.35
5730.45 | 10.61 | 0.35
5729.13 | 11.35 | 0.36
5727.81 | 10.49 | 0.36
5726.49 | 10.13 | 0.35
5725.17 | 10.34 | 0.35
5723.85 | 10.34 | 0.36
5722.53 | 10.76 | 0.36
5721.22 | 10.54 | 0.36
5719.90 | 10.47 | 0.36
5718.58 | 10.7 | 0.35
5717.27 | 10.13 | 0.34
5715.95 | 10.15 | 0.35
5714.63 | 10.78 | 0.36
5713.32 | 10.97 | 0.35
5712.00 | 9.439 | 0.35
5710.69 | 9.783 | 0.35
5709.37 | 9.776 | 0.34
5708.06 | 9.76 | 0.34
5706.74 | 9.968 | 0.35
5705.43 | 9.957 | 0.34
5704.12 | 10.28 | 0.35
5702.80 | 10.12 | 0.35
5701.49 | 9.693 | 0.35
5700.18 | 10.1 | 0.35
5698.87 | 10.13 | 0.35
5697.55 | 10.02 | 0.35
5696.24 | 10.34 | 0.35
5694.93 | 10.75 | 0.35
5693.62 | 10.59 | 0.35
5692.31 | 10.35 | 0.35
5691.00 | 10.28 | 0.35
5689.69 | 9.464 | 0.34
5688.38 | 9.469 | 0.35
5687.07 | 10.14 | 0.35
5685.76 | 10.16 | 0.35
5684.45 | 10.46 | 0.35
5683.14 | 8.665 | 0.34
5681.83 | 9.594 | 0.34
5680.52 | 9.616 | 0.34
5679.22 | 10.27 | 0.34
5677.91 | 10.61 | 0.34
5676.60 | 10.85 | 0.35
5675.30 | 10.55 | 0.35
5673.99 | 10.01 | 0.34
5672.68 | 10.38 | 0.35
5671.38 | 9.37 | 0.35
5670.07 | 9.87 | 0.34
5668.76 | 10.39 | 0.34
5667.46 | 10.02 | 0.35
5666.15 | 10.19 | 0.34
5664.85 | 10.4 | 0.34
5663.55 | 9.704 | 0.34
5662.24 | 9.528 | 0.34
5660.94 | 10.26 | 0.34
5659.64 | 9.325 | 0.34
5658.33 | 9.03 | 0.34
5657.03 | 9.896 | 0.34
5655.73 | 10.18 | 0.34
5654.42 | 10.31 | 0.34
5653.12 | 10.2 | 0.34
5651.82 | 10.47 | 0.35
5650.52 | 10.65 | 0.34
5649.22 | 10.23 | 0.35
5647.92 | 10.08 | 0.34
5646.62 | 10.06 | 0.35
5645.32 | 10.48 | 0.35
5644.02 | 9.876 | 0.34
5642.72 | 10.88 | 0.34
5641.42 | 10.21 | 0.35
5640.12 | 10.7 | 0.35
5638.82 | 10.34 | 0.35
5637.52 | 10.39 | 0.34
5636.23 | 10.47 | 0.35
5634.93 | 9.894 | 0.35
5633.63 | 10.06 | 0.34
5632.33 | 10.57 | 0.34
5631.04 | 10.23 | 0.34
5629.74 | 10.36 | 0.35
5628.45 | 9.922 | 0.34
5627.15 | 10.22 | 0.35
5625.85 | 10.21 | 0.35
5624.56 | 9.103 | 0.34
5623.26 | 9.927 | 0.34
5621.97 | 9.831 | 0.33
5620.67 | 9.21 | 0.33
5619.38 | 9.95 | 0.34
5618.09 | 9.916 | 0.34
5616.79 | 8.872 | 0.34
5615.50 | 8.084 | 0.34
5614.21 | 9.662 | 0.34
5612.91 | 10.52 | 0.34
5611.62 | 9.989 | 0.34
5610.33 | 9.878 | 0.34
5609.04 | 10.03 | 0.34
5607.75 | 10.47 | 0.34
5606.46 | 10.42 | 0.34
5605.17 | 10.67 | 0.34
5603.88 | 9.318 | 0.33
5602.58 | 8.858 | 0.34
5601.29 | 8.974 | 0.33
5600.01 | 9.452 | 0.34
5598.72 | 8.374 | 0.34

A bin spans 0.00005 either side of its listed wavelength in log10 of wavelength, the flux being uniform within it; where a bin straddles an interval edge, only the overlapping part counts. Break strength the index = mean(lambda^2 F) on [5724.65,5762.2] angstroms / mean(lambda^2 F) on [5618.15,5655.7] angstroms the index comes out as 1.08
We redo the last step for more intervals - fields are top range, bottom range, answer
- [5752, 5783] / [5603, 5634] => 1.14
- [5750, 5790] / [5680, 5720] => 1.08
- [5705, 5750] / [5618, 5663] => 1.07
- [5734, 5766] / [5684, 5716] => 1.06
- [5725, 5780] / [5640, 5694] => 1.09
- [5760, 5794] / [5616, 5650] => 1.11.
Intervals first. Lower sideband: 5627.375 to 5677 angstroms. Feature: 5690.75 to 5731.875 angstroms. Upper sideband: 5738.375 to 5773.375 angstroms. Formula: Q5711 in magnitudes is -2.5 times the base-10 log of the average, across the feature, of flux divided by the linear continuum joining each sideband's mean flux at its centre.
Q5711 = 0.01 mag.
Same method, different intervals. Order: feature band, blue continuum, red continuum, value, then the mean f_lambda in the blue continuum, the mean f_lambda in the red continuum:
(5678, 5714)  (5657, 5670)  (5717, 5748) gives 0.02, 9.87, 10.6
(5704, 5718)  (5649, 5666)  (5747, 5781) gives 0.03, 10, 10.7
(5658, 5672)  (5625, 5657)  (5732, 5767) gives 0.05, 10.3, 10.6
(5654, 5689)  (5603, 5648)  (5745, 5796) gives 0.03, 10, 10.6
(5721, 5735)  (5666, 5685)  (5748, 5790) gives -0.03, 10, 10.6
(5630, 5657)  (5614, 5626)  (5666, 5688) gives -0.07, 9.44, 10.1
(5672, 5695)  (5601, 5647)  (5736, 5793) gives 0.01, 9.97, 10.6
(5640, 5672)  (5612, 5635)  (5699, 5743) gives -0.01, 9.81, 10.4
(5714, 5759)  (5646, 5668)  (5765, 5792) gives -0.01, 10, 10.7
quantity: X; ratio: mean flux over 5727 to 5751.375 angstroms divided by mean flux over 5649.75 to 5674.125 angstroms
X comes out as 1.07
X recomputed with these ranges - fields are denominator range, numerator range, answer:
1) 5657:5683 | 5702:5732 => 1.03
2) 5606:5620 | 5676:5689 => 1.02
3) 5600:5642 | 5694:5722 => 1.03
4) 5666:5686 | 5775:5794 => 1.06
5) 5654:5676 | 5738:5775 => 1.07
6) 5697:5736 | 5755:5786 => 1.03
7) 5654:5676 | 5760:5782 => 1.07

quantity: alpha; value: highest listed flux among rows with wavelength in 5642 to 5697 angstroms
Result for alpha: 10.88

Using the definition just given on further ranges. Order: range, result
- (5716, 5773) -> 11.41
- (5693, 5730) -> 11.35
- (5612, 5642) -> 10.7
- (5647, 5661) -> 10.65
